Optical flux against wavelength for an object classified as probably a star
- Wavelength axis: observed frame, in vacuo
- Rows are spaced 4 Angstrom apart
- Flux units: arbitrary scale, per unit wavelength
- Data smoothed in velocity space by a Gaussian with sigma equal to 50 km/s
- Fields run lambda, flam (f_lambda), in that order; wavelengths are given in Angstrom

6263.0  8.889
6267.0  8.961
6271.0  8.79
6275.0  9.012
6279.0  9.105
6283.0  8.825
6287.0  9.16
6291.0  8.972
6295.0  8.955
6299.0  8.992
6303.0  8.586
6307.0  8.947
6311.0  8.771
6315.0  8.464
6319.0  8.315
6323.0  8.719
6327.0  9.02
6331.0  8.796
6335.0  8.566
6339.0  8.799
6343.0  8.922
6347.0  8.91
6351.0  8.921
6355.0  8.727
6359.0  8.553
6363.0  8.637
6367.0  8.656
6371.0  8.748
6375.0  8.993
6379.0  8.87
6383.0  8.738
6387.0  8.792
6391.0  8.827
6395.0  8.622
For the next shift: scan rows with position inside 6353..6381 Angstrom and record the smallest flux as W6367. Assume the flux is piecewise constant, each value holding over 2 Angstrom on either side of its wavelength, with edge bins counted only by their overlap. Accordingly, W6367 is 8.553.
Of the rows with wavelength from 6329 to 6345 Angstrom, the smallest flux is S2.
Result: 8.566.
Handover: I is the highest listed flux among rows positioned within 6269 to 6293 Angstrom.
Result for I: 9.16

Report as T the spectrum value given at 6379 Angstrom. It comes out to 8.87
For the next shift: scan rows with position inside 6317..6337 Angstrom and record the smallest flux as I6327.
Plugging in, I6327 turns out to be 8.315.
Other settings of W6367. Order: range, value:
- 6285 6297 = 8.955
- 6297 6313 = 8.586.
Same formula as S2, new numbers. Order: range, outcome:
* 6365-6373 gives 8.656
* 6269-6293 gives 8.79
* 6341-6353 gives 8.91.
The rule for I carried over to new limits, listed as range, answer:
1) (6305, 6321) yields 8.947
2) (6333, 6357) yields 8.922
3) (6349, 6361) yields 8.921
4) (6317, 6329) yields 9.02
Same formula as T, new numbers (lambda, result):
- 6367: 8.656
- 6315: 8.464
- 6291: 8.972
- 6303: 8.586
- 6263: 8.889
